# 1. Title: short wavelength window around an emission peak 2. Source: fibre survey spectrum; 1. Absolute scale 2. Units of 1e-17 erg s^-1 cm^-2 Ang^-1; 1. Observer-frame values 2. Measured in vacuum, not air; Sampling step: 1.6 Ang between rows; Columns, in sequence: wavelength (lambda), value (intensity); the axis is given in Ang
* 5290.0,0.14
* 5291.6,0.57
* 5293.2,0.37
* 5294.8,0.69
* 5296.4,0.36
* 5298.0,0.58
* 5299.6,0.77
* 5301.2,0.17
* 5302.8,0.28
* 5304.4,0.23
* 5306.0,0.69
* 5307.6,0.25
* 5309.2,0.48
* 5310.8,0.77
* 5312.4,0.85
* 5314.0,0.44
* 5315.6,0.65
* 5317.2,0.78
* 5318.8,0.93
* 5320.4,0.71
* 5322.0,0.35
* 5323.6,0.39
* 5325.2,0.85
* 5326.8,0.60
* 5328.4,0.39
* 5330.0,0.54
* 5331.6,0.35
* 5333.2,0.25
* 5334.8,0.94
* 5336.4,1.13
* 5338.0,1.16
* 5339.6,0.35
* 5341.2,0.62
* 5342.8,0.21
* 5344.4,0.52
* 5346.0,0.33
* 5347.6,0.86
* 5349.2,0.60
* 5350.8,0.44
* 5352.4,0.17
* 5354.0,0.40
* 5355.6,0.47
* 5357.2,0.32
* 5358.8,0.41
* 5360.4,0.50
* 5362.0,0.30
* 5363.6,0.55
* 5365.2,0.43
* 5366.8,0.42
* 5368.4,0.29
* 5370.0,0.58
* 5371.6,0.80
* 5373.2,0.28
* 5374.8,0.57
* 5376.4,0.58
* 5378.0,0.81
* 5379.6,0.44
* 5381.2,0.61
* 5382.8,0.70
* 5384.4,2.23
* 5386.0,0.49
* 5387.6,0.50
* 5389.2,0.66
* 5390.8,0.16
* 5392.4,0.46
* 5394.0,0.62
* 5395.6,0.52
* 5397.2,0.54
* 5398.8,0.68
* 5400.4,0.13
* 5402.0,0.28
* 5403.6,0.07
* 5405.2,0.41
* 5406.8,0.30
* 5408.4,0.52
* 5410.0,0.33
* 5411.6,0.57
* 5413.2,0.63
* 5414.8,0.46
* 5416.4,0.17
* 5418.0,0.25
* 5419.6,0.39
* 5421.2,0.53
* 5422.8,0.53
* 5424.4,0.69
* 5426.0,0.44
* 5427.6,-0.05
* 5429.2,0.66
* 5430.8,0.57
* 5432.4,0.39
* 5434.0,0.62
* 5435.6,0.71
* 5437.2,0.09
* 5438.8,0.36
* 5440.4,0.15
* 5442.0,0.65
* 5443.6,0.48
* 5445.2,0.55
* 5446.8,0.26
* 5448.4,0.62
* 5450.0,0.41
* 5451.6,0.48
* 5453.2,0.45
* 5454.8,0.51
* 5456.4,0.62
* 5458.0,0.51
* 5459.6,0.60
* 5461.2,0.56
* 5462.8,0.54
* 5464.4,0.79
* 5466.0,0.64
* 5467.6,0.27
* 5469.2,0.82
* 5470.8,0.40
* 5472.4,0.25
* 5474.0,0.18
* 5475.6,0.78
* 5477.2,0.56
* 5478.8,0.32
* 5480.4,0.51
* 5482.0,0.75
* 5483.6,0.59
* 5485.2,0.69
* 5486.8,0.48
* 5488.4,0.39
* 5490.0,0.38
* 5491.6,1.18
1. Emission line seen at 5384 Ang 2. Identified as H-beta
